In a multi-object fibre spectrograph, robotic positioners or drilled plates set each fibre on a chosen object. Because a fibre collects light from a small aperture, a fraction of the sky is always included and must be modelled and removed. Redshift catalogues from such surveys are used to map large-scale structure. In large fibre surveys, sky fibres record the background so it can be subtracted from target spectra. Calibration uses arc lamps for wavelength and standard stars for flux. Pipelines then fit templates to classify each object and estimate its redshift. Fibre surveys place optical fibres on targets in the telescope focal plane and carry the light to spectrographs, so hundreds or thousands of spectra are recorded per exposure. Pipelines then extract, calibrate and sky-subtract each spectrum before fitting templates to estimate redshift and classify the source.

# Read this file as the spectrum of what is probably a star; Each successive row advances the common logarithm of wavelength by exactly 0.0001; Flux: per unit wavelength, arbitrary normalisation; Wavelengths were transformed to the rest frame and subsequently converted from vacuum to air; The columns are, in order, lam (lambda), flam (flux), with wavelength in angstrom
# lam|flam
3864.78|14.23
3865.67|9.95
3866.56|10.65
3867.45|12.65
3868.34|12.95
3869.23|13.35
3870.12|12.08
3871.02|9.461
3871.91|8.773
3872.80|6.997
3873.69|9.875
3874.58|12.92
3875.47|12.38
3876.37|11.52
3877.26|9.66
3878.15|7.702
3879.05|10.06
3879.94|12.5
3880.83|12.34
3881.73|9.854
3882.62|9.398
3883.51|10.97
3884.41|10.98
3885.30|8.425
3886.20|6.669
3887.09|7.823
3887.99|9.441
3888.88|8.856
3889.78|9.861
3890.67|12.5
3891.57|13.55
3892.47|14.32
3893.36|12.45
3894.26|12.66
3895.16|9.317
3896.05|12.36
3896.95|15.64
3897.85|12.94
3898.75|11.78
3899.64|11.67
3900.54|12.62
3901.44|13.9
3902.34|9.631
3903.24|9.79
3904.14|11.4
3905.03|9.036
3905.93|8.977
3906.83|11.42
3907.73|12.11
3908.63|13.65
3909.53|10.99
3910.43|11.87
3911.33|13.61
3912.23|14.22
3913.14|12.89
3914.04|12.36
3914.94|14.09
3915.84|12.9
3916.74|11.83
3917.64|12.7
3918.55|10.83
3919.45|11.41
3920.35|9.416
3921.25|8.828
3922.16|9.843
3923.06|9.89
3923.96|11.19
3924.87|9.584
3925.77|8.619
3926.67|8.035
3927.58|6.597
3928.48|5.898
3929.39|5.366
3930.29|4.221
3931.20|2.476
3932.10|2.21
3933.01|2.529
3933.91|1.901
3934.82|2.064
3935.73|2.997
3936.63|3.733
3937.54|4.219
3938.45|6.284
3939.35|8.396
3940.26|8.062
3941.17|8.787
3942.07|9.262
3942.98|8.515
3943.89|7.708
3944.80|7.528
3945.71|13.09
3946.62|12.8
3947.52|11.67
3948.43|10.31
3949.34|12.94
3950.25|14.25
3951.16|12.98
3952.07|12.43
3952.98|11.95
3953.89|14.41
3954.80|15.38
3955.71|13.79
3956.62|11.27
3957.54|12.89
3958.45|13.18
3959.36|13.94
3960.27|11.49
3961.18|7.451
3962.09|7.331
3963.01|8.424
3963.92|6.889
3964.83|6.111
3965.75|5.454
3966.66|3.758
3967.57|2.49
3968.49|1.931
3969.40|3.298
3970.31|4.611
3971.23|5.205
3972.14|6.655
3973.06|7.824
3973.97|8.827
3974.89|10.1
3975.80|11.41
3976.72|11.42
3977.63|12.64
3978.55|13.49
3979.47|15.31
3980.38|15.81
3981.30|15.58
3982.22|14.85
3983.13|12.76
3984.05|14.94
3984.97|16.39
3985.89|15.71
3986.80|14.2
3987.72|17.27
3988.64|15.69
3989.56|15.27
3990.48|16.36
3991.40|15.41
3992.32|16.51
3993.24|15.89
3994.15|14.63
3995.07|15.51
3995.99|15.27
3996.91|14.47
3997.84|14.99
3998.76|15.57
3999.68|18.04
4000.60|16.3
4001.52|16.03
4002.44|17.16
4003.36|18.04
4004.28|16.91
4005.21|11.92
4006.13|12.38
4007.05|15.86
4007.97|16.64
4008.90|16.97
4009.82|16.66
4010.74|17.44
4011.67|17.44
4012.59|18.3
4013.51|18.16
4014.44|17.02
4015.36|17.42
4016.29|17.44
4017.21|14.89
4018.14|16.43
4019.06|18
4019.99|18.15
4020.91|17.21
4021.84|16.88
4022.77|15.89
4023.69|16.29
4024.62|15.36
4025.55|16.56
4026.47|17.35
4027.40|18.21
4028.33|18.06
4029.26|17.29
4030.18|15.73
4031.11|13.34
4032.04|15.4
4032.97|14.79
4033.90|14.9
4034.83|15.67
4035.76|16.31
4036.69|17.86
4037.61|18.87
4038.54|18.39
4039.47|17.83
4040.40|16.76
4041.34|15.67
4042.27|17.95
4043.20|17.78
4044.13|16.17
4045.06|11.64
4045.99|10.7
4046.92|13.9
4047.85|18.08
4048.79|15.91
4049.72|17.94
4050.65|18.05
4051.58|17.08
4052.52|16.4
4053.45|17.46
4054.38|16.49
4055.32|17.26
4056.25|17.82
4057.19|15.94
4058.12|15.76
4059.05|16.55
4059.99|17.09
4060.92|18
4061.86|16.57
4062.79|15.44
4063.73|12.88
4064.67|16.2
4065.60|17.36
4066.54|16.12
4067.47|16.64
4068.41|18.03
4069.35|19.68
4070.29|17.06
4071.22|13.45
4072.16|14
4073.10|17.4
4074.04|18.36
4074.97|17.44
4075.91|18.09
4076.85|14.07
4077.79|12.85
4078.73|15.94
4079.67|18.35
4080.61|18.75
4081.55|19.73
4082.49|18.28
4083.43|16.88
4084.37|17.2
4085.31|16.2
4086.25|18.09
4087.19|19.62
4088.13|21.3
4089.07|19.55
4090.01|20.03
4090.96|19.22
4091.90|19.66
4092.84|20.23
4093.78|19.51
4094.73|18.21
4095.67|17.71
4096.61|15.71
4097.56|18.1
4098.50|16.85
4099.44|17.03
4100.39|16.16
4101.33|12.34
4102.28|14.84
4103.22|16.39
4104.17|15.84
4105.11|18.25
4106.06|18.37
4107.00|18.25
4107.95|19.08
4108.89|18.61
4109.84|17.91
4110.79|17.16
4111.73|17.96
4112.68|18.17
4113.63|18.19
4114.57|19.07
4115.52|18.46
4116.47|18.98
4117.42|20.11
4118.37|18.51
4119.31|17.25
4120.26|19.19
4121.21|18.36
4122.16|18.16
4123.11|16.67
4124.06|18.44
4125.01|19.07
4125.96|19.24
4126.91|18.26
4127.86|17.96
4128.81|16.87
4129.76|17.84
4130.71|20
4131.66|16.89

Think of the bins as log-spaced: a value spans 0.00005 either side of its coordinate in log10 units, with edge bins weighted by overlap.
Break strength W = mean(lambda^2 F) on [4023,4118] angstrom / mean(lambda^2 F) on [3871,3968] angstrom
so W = 1.9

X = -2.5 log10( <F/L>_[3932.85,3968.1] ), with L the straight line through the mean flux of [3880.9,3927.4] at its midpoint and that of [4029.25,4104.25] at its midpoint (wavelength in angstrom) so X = 0.38 mag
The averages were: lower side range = 11.1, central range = 8.98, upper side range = 16.8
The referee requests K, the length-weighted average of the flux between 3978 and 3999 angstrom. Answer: 15.3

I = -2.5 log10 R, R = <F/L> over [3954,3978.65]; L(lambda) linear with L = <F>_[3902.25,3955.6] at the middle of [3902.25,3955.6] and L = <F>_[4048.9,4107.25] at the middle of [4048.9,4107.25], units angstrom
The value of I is 0.28 mag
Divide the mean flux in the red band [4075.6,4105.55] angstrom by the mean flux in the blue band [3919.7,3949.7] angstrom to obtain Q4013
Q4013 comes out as 2.4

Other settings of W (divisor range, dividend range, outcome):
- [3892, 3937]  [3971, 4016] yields 1.58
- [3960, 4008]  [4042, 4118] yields 1.46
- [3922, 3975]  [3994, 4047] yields 2.07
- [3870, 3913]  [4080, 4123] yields 1.81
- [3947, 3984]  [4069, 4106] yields 1.78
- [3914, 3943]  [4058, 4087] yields 2.36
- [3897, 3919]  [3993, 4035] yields 1.43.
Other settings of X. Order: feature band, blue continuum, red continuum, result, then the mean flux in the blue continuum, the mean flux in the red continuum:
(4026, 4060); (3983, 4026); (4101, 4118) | 0.02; 16.2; 17.7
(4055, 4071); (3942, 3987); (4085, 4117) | -0.05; 10.6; 18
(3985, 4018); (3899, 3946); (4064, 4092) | -0.21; 9.05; 17.5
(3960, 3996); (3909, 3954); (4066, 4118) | 0.05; 9.18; 17.6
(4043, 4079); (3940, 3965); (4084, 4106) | -0.01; 11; 17.8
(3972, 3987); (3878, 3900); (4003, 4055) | 0.13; 11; 16.5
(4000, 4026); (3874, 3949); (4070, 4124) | -0.17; 9.81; 17.7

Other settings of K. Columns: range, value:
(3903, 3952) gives 9.25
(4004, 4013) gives 16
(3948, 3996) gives 11.7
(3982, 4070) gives 16.3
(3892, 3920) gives 12.1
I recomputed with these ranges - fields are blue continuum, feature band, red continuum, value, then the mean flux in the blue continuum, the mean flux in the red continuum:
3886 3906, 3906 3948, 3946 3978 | 0.19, 11.3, 9.65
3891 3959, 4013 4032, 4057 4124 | -0.16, 10.2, 17.5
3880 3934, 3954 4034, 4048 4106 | 0.01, 10.3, 17.1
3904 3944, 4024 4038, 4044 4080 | -0.13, 8.71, 16.3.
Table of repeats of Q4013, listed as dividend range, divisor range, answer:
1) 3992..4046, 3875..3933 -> 1.57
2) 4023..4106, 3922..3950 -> 2.30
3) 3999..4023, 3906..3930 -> 1.56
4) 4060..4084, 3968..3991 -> 1.40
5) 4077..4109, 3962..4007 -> 1.43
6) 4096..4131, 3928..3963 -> 2.01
